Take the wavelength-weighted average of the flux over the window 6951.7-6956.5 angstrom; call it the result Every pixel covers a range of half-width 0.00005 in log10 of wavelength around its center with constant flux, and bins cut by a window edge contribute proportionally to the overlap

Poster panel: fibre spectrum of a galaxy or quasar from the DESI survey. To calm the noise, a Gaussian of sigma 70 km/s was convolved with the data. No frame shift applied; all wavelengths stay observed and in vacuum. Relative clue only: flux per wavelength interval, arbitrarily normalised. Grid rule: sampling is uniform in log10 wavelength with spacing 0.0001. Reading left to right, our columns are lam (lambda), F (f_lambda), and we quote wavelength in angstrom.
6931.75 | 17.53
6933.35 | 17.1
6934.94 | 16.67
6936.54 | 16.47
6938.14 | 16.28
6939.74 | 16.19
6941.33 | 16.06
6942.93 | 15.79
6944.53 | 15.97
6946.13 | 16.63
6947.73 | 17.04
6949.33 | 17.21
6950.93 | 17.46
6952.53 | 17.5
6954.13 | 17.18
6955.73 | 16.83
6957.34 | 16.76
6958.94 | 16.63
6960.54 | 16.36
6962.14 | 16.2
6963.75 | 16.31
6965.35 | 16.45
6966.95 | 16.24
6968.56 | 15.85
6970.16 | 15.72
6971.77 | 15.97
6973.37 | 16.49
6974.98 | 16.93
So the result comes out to 17.2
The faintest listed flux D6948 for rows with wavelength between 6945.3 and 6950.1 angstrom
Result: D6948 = 16.63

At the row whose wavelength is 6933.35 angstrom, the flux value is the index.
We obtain 17.1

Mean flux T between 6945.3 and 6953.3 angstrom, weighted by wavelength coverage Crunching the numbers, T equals 17.2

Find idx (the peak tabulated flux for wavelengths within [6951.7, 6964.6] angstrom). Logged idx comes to 17.5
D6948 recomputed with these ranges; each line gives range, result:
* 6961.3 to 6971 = 15.72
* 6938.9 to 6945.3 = 15.79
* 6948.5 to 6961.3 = 16.36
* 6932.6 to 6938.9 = 16.28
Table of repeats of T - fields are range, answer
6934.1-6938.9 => 16.5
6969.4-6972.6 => 15.9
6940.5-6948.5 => 16.3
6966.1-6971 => 15.9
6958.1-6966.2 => 16.4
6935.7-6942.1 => 16.3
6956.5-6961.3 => 16.6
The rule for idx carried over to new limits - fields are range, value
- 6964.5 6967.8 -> 16.45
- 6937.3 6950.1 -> 17.21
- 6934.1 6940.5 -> 16.67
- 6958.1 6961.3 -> 16.63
